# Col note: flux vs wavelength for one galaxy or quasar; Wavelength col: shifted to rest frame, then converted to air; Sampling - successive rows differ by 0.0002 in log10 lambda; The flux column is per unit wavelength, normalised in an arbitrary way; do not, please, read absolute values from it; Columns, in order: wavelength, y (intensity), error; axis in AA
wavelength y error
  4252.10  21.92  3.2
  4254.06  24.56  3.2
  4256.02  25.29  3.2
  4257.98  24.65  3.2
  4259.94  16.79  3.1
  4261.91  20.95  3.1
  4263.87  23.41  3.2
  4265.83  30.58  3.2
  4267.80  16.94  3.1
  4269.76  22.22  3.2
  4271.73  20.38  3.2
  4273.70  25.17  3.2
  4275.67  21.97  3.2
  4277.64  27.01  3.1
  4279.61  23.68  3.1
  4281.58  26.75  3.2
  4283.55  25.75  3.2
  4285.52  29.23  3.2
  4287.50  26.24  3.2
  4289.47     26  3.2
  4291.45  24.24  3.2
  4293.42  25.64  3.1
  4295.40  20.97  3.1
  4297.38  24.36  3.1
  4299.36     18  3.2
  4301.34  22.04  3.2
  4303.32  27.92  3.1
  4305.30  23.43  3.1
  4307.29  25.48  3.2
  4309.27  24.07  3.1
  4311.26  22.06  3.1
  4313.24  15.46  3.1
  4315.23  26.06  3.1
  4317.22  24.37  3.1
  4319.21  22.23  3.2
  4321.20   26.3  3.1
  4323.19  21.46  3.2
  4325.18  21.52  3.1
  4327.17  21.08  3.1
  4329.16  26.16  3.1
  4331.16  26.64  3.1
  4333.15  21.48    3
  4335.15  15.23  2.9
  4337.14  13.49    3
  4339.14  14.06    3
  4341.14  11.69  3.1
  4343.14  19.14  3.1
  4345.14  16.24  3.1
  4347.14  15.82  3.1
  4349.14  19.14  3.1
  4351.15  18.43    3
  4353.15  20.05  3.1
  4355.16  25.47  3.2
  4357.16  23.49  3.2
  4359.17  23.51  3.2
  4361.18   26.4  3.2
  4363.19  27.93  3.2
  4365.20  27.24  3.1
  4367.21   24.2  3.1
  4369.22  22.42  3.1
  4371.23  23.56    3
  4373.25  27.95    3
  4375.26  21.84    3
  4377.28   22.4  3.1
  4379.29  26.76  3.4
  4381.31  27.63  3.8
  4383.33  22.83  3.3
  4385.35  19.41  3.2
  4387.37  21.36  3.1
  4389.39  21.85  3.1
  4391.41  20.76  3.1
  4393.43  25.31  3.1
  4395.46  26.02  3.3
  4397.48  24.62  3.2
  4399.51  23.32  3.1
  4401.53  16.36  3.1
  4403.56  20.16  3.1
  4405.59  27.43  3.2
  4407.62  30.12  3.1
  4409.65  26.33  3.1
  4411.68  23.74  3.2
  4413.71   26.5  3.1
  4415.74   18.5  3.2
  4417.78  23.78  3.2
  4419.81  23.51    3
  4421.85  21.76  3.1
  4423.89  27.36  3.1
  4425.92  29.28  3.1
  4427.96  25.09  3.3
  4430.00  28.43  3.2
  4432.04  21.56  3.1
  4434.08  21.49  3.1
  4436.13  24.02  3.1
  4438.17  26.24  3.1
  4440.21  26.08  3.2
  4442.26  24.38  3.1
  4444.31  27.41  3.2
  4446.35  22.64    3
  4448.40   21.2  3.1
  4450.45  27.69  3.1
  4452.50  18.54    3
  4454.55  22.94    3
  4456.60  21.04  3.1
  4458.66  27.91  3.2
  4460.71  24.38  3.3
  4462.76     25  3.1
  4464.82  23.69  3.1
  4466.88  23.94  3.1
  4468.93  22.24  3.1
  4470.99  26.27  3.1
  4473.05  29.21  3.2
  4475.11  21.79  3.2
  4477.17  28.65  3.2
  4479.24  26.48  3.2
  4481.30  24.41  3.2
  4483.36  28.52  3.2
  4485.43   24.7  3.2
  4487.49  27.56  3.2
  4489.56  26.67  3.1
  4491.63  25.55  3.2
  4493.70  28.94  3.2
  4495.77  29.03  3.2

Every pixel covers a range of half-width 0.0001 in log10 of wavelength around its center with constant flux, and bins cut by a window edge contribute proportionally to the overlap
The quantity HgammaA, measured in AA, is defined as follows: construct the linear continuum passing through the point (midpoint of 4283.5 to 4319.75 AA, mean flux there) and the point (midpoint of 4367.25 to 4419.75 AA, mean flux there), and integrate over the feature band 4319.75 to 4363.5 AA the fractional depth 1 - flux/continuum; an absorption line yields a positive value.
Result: 5.9 AA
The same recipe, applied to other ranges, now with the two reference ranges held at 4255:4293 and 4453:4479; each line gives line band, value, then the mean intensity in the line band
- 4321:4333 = 0.4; 23.5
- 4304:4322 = 0.7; 23.3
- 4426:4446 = -0.4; 25.1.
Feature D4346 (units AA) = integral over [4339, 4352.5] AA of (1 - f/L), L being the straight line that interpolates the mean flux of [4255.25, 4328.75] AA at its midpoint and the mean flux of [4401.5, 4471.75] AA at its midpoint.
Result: 4.09 AA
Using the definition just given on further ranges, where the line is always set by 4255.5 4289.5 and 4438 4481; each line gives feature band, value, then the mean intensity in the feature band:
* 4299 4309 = 0.1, 23.8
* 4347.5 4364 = 1.1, 22.7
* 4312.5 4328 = 1.1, 22.4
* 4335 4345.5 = 4.1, 14.9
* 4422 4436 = -0.4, 25.2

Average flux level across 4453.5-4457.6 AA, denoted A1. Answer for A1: 22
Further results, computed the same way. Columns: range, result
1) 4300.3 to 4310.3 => 24.5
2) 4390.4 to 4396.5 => 24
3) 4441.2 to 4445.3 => 25.8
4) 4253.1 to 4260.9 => 22.8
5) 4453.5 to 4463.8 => 24.2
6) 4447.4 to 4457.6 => 22.3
